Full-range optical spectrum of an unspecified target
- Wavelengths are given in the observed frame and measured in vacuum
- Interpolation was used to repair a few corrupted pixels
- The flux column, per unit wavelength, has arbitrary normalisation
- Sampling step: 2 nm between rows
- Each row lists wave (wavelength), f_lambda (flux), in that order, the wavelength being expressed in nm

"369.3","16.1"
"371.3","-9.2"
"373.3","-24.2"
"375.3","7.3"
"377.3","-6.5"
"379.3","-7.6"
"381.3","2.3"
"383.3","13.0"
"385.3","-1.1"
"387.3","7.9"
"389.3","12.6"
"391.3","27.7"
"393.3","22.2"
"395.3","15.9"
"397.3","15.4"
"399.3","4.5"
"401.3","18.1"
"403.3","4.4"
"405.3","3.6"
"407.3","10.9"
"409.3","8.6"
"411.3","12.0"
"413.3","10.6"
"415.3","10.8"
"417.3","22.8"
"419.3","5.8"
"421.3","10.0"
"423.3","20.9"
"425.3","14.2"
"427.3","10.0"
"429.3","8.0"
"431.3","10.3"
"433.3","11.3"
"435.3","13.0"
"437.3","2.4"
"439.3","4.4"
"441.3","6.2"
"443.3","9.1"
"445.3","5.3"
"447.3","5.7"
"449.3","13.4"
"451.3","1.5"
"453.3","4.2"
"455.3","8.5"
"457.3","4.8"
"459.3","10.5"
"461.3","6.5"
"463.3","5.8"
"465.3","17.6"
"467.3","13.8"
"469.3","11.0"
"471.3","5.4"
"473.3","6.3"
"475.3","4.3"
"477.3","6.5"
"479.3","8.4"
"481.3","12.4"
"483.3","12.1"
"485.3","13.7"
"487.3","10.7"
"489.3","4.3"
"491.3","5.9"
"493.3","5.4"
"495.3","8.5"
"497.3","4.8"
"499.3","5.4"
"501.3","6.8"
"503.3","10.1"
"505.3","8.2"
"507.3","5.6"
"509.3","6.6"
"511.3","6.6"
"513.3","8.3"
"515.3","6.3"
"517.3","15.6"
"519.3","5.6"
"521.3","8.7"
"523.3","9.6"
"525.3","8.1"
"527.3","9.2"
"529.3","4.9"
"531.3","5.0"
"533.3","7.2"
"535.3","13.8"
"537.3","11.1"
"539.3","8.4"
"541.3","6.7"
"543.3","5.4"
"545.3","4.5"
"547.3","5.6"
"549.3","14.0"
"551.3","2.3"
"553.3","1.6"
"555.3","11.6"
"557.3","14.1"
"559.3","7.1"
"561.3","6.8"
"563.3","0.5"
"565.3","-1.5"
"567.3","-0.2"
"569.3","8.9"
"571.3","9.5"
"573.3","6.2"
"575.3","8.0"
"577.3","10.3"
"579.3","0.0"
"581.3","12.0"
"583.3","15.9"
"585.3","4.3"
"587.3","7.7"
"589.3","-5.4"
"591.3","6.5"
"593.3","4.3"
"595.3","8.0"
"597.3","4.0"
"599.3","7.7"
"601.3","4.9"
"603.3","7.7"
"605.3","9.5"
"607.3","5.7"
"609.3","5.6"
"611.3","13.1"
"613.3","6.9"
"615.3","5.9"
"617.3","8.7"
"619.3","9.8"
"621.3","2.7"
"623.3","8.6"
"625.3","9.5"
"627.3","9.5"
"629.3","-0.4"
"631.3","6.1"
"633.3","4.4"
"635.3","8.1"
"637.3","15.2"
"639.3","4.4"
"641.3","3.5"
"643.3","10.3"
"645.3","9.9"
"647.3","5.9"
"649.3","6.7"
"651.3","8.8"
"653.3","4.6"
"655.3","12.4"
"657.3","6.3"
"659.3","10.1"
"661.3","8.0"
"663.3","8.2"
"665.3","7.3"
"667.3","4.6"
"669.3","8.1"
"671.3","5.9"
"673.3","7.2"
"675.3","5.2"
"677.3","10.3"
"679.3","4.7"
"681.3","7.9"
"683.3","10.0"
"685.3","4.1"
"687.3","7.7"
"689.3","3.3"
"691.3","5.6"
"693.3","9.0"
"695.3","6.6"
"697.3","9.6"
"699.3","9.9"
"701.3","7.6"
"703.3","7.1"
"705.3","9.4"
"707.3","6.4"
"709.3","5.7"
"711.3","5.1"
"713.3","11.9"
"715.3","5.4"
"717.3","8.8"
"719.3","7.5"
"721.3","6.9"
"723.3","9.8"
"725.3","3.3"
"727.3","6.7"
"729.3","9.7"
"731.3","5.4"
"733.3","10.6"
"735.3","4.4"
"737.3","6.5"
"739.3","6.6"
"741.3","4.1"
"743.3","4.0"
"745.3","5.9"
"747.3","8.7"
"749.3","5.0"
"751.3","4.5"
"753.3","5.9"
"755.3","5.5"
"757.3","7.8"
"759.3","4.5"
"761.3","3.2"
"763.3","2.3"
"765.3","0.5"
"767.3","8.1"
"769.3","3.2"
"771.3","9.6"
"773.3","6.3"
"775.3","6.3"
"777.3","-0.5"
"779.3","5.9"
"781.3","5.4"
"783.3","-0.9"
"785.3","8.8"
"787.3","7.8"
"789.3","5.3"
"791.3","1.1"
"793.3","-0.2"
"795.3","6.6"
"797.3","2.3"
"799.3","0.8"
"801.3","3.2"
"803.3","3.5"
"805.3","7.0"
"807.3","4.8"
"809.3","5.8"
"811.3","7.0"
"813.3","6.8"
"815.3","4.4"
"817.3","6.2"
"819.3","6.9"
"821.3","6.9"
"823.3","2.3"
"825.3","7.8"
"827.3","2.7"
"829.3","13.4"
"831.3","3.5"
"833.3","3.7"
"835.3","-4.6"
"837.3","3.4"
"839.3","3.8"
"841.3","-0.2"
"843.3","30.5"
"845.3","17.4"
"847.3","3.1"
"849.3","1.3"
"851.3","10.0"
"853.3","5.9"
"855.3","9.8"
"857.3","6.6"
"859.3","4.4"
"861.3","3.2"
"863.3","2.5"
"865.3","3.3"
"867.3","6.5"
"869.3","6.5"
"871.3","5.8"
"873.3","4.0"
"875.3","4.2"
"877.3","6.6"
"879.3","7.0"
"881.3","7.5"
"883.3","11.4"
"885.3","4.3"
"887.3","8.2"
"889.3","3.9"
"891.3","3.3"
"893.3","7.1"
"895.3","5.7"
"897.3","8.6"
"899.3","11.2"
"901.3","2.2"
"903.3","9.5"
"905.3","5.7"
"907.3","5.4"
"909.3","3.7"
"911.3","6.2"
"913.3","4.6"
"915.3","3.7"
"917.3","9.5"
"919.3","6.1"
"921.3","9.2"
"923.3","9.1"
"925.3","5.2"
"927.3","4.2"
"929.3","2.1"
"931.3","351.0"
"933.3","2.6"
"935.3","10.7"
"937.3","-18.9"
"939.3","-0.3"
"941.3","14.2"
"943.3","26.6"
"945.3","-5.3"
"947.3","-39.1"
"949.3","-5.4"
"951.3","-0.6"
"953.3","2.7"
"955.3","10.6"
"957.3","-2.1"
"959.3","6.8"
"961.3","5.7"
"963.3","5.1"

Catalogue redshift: 1.264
